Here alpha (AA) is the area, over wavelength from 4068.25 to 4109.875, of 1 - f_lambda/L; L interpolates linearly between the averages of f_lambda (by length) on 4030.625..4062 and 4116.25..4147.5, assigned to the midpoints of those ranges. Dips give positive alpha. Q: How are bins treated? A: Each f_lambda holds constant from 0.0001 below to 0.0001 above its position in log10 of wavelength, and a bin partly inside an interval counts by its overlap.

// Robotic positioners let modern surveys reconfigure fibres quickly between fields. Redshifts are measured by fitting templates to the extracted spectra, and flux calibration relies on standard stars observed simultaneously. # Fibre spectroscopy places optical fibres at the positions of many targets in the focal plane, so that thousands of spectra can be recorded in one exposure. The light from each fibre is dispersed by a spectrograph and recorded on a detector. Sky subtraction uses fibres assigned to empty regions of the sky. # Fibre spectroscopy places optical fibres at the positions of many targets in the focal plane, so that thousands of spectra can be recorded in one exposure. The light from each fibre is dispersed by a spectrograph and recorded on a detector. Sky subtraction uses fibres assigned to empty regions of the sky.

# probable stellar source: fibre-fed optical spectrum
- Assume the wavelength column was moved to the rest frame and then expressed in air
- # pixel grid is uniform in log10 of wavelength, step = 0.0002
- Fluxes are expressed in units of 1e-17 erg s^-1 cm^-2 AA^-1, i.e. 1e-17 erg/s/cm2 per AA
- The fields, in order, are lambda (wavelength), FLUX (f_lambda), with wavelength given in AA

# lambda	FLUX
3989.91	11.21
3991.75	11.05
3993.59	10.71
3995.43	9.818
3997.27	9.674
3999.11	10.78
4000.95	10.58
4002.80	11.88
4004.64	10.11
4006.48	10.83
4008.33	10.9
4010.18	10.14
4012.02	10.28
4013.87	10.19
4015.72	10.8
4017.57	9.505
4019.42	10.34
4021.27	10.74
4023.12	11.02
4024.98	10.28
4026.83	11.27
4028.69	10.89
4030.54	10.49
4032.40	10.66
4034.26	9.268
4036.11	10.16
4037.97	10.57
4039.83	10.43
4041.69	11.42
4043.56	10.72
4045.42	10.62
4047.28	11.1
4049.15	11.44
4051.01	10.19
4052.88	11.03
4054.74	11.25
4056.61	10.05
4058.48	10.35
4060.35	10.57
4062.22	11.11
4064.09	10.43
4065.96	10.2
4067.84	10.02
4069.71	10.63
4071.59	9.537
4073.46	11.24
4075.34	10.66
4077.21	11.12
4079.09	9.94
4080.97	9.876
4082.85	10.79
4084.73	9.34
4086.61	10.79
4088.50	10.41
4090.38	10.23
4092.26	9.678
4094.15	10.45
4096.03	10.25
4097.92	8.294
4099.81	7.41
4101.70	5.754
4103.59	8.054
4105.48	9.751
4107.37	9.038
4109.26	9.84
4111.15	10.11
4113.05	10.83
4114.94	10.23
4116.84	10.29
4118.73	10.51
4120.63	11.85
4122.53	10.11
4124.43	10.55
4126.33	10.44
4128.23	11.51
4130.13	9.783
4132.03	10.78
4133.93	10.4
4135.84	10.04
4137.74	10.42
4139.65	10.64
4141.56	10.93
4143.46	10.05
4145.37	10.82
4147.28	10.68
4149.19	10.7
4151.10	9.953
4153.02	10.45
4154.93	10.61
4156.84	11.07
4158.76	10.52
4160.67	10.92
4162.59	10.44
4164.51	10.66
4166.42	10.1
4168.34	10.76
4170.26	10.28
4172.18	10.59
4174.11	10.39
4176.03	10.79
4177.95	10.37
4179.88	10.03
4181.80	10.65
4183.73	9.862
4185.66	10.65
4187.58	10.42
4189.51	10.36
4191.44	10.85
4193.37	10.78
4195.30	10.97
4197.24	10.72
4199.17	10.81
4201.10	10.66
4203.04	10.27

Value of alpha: 3.6 AA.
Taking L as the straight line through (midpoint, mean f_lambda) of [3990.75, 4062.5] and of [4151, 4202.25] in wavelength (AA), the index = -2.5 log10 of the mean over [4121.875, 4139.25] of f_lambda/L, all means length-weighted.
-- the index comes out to 0.011 mag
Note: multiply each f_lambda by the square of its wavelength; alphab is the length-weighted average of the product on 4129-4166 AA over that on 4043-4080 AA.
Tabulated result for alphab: 1.03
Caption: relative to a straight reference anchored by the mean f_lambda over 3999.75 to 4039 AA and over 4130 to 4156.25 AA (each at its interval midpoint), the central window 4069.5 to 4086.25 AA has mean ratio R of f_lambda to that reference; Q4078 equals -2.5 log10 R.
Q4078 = 0.02 mag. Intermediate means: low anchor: 10.5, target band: 10.4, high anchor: 10.5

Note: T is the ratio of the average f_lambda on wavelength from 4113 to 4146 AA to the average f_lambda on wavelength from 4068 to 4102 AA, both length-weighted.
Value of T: 1.07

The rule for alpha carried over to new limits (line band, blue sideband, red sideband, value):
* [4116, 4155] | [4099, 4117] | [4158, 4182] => -3.4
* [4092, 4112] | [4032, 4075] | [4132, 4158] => 3.1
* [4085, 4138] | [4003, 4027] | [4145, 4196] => 3.1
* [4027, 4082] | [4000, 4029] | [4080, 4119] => -2.3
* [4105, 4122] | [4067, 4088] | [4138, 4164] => 0.3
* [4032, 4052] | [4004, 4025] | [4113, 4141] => -0.3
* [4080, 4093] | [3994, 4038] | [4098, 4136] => -0.2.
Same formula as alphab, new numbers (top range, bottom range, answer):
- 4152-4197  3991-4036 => 1.09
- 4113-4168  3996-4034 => 1.07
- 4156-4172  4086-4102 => 1.17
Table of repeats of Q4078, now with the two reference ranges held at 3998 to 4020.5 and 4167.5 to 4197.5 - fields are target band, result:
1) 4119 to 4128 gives -0.026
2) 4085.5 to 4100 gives 0.077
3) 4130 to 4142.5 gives 0.006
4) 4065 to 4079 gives 0.007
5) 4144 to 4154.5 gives 0.002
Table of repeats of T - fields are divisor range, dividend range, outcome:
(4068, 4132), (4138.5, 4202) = 1.06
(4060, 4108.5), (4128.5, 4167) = 1.07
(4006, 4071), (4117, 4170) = 1.00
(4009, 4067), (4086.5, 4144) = 0.94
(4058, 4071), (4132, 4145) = 1.00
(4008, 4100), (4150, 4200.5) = 1.01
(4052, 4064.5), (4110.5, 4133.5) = 0.99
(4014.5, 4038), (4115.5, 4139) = 1.01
